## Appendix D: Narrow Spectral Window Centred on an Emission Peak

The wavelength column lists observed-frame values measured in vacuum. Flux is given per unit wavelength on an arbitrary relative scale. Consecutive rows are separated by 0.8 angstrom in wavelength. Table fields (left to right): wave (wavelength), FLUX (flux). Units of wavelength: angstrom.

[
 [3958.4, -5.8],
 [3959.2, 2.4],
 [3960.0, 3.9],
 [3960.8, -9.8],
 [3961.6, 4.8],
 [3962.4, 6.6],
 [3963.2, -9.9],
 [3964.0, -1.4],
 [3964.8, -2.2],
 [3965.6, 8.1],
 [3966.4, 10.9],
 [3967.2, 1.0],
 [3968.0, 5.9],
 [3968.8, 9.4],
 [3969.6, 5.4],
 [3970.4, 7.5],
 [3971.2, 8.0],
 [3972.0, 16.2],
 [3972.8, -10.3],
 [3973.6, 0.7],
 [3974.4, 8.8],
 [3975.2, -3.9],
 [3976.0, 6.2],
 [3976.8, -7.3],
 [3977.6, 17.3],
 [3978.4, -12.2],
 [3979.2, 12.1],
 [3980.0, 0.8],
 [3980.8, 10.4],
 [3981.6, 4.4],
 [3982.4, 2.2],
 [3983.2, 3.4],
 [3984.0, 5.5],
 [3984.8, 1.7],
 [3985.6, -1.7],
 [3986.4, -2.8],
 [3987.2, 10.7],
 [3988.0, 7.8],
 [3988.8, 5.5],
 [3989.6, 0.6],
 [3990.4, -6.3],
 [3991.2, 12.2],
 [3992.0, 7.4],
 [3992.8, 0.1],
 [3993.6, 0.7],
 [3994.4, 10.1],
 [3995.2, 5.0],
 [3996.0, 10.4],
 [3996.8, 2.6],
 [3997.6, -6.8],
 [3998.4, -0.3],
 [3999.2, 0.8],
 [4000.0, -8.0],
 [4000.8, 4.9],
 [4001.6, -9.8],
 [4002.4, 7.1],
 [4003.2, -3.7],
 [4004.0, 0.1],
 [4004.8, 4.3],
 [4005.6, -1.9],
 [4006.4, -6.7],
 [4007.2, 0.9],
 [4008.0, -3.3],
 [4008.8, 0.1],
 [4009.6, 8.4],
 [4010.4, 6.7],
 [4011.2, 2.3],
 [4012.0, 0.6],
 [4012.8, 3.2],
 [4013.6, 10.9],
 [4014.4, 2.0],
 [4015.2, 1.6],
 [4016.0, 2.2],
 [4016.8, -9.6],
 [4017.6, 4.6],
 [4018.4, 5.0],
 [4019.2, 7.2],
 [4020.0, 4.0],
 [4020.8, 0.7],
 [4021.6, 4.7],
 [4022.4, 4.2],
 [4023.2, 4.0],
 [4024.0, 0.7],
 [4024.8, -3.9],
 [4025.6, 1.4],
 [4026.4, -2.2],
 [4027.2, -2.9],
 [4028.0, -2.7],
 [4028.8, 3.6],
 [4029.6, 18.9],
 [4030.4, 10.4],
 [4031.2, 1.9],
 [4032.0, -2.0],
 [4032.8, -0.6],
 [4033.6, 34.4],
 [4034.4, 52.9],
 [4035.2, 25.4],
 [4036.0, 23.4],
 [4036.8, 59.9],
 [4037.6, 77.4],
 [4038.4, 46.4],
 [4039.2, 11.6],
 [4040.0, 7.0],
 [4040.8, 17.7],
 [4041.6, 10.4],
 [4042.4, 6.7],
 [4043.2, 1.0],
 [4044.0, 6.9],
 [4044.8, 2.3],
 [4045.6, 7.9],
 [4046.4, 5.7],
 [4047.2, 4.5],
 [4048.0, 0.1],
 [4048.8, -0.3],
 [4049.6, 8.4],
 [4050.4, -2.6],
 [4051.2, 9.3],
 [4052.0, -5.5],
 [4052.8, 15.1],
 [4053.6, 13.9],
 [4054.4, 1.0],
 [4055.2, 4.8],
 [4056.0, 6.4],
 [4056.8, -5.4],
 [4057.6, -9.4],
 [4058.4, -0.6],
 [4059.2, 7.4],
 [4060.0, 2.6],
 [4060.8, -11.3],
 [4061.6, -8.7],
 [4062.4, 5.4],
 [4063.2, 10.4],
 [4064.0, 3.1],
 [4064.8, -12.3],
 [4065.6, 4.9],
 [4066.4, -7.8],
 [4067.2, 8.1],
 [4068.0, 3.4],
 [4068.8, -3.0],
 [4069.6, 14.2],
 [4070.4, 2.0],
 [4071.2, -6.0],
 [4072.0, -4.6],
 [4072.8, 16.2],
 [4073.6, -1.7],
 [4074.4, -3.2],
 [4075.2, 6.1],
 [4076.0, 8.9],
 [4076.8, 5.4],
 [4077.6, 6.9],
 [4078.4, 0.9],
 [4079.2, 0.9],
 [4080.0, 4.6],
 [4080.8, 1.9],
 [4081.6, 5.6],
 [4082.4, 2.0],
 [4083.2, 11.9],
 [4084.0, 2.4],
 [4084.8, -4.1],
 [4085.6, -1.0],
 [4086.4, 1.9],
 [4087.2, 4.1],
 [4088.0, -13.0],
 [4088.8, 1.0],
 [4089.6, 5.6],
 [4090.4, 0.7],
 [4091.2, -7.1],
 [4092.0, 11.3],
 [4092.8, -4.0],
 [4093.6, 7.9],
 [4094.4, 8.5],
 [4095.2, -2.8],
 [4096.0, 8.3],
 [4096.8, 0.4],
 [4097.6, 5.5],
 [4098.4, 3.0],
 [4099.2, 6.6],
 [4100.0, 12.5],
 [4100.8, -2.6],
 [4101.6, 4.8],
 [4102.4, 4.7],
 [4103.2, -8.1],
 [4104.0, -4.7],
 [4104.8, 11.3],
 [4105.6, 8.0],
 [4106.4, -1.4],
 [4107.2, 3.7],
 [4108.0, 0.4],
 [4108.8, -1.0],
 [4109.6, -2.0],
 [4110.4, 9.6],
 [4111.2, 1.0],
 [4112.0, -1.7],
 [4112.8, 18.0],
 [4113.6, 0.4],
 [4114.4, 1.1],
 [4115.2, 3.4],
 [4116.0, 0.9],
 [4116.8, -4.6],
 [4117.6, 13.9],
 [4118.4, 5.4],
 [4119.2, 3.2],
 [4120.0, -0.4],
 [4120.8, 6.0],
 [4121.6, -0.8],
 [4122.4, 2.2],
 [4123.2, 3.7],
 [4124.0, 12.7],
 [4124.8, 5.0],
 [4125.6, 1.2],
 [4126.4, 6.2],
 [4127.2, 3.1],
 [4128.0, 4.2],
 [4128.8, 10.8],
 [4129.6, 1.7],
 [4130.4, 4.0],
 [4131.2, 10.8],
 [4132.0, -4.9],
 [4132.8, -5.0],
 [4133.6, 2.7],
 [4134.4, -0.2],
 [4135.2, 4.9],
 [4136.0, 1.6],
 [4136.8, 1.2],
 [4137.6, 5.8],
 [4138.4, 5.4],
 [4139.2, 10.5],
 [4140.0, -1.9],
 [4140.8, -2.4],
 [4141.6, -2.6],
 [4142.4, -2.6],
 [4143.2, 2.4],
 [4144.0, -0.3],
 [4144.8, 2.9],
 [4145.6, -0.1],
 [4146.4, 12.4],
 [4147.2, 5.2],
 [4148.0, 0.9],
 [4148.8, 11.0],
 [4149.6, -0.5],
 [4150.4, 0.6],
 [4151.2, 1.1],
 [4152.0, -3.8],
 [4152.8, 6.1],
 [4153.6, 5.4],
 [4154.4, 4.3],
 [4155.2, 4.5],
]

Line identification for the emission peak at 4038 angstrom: [O II]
